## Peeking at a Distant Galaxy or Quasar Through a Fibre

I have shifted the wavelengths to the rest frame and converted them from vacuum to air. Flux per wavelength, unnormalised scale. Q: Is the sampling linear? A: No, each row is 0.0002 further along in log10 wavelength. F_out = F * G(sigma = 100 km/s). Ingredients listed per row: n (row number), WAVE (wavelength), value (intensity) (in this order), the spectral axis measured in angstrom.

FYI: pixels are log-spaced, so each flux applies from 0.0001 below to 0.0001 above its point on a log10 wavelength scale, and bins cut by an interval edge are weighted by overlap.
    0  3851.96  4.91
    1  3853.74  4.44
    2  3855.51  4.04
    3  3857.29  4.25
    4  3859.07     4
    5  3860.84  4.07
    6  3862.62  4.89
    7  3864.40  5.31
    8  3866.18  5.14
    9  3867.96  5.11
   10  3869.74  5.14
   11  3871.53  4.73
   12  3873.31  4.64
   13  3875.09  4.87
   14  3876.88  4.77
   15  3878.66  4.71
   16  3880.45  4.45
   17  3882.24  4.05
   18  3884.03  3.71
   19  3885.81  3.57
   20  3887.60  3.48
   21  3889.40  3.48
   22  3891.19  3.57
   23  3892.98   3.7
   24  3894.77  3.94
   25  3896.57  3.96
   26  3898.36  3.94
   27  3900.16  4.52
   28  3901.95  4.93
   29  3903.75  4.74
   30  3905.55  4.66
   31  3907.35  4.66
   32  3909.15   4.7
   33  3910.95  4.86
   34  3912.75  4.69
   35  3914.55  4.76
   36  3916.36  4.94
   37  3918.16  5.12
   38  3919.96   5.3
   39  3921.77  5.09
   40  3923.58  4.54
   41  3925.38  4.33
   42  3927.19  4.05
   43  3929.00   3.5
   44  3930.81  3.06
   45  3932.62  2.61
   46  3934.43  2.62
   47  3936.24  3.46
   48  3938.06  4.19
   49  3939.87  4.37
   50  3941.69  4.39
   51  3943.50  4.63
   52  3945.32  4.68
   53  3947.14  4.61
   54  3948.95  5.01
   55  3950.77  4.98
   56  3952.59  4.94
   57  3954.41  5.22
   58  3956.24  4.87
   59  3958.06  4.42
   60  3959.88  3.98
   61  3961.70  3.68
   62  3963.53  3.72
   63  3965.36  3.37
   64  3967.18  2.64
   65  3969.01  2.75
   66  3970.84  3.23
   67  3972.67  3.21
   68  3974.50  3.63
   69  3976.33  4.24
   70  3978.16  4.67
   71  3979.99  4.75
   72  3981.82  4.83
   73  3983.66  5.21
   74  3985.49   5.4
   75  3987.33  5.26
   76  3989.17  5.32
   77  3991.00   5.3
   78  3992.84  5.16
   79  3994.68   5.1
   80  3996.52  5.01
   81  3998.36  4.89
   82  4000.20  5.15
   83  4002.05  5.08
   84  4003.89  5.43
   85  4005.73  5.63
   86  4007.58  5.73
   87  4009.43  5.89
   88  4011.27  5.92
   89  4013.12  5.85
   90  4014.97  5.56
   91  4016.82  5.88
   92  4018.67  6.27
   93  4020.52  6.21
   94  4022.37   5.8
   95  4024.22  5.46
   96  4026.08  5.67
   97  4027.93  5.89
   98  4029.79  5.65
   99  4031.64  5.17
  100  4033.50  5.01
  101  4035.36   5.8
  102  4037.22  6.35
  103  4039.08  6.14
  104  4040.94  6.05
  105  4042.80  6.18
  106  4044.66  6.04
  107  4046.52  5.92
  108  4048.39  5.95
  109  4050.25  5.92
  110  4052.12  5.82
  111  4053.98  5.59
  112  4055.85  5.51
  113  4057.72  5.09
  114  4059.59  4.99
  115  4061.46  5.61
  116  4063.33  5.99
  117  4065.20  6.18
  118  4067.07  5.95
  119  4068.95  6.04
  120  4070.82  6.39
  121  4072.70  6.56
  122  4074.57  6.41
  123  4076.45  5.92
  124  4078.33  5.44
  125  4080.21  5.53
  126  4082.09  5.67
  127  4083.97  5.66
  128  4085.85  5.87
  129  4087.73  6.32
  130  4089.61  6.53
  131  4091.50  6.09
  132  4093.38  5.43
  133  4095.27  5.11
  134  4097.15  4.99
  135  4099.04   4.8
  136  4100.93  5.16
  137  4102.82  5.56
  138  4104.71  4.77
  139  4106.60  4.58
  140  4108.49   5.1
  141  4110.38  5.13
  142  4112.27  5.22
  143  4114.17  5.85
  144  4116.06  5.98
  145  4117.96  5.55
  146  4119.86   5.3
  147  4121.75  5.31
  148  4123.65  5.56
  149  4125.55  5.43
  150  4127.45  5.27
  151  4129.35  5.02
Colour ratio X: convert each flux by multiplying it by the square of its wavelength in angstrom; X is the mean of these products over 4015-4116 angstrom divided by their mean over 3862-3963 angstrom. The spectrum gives 1.40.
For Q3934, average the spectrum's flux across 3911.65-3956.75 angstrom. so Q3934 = 4.4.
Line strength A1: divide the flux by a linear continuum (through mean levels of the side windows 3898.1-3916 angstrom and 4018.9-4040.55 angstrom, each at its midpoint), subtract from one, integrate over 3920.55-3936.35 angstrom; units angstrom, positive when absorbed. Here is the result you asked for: 3.6 angstrom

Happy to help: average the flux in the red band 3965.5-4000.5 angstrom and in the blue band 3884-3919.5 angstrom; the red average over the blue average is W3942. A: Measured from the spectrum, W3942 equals 1.04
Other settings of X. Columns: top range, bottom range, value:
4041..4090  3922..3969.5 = 1.54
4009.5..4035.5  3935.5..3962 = 1.31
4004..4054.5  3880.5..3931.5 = 1.44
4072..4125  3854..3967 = 1.40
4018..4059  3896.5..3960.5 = 1.38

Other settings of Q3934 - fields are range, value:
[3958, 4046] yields 5.09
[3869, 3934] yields 4.31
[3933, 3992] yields 4.29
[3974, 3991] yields 4.87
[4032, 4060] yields 5.76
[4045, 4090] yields 5.86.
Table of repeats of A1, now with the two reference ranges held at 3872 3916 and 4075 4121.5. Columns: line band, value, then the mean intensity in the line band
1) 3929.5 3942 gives 2.9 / 3.49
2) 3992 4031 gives -4.6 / 5.58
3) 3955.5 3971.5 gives 3.7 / 3.62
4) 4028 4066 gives -4.1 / 5.75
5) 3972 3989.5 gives 0.6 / 4.65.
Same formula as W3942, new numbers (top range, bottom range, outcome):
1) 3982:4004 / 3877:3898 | 1.32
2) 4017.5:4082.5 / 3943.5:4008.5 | 1.27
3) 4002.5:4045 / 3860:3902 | 1.33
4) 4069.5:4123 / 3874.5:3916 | 1.30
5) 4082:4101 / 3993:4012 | 1.05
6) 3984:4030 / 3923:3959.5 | 1.31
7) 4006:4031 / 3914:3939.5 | 1.42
